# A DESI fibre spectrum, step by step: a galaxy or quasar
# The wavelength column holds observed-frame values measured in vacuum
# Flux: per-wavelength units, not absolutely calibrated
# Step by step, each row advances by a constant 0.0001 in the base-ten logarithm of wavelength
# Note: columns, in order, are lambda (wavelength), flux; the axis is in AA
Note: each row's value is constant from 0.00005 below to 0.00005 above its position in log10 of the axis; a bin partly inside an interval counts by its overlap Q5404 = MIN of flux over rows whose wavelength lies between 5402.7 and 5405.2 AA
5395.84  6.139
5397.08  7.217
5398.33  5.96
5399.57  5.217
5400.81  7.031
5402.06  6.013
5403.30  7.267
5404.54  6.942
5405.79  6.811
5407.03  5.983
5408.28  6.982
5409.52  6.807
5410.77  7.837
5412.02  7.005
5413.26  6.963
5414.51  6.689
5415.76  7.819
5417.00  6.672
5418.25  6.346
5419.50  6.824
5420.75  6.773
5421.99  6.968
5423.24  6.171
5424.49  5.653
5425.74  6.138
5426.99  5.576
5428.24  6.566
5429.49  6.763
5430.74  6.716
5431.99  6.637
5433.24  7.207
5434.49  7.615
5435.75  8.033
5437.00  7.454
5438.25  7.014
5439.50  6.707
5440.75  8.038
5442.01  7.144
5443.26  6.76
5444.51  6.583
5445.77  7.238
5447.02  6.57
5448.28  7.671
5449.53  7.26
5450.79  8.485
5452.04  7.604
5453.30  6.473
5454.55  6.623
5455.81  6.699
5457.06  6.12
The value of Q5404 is 6.942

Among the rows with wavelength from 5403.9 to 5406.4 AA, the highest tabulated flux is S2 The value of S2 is 6.942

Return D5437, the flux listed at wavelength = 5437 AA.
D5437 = 7.454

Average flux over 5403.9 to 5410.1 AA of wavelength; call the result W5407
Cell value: 6.71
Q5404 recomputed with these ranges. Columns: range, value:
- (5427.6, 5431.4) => 6.566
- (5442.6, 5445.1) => 6.583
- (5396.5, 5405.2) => 5.217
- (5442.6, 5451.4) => 6.57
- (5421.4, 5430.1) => 5.576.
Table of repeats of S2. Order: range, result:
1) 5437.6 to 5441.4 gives 8.038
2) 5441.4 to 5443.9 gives 7.144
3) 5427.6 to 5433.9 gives 7.207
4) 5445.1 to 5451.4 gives 8.485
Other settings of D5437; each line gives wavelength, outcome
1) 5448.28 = 7.671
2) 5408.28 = 6.982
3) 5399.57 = 5.217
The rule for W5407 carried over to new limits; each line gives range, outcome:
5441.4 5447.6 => 6.87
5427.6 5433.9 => 6.78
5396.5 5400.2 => 6.12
